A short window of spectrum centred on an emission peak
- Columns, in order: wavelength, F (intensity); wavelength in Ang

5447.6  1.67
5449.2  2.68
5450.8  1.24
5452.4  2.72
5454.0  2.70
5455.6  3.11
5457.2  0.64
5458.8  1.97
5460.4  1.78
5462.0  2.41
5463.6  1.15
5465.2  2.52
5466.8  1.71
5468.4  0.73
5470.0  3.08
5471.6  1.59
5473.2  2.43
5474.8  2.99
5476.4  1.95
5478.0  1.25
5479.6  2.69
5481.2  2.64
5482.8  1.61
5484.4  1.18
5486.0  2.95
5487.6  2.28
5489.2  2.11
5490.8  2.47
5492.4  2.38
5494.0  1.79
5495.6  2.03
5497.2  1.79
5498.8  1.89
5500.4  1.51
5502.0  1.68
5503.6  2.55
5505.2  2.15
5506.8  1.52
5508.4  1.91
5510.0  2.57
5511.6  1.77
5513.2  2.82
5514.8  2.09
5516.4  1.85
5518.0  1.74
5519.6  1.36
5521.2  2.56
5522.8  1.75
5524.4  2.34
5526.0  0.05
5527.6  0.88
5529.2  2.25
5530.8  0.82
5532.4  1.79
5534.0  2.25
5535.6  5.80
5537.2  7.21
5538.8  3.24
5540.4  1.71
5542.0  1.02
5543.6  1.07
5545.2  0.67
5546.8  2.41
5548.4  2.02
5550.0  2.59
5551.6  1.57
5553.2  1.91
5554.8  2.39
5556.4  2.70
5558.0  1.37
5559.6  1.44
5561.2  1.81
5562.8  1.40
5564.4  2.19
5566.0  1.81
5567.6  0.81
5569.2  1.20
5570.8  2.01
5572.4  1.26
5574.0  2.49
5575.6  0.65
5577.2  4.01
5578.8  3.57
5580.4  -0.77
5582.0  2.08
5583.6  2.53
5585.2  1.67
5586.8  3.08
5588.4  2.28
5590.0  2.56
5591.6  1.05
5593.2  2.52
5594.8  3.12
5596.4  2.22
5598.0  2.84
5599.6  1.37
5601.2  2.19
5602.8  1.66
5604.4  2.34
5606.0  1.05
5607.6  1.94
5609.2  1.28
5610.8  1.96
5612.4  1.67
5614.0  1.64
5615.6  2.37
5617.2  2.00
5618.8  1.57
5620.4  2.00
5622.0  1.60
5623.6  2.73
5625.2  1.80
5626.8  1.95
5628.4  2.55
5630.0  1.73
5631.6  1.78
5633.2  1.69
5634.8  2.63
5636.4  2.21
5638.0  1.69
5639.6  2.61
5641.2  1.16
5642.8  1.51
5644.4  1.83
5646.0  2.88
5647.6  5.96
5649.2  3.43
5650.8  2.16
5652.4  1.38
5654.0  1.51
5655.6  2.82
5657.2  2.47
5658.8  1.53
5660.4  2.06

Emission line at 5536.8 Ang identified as H-beta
